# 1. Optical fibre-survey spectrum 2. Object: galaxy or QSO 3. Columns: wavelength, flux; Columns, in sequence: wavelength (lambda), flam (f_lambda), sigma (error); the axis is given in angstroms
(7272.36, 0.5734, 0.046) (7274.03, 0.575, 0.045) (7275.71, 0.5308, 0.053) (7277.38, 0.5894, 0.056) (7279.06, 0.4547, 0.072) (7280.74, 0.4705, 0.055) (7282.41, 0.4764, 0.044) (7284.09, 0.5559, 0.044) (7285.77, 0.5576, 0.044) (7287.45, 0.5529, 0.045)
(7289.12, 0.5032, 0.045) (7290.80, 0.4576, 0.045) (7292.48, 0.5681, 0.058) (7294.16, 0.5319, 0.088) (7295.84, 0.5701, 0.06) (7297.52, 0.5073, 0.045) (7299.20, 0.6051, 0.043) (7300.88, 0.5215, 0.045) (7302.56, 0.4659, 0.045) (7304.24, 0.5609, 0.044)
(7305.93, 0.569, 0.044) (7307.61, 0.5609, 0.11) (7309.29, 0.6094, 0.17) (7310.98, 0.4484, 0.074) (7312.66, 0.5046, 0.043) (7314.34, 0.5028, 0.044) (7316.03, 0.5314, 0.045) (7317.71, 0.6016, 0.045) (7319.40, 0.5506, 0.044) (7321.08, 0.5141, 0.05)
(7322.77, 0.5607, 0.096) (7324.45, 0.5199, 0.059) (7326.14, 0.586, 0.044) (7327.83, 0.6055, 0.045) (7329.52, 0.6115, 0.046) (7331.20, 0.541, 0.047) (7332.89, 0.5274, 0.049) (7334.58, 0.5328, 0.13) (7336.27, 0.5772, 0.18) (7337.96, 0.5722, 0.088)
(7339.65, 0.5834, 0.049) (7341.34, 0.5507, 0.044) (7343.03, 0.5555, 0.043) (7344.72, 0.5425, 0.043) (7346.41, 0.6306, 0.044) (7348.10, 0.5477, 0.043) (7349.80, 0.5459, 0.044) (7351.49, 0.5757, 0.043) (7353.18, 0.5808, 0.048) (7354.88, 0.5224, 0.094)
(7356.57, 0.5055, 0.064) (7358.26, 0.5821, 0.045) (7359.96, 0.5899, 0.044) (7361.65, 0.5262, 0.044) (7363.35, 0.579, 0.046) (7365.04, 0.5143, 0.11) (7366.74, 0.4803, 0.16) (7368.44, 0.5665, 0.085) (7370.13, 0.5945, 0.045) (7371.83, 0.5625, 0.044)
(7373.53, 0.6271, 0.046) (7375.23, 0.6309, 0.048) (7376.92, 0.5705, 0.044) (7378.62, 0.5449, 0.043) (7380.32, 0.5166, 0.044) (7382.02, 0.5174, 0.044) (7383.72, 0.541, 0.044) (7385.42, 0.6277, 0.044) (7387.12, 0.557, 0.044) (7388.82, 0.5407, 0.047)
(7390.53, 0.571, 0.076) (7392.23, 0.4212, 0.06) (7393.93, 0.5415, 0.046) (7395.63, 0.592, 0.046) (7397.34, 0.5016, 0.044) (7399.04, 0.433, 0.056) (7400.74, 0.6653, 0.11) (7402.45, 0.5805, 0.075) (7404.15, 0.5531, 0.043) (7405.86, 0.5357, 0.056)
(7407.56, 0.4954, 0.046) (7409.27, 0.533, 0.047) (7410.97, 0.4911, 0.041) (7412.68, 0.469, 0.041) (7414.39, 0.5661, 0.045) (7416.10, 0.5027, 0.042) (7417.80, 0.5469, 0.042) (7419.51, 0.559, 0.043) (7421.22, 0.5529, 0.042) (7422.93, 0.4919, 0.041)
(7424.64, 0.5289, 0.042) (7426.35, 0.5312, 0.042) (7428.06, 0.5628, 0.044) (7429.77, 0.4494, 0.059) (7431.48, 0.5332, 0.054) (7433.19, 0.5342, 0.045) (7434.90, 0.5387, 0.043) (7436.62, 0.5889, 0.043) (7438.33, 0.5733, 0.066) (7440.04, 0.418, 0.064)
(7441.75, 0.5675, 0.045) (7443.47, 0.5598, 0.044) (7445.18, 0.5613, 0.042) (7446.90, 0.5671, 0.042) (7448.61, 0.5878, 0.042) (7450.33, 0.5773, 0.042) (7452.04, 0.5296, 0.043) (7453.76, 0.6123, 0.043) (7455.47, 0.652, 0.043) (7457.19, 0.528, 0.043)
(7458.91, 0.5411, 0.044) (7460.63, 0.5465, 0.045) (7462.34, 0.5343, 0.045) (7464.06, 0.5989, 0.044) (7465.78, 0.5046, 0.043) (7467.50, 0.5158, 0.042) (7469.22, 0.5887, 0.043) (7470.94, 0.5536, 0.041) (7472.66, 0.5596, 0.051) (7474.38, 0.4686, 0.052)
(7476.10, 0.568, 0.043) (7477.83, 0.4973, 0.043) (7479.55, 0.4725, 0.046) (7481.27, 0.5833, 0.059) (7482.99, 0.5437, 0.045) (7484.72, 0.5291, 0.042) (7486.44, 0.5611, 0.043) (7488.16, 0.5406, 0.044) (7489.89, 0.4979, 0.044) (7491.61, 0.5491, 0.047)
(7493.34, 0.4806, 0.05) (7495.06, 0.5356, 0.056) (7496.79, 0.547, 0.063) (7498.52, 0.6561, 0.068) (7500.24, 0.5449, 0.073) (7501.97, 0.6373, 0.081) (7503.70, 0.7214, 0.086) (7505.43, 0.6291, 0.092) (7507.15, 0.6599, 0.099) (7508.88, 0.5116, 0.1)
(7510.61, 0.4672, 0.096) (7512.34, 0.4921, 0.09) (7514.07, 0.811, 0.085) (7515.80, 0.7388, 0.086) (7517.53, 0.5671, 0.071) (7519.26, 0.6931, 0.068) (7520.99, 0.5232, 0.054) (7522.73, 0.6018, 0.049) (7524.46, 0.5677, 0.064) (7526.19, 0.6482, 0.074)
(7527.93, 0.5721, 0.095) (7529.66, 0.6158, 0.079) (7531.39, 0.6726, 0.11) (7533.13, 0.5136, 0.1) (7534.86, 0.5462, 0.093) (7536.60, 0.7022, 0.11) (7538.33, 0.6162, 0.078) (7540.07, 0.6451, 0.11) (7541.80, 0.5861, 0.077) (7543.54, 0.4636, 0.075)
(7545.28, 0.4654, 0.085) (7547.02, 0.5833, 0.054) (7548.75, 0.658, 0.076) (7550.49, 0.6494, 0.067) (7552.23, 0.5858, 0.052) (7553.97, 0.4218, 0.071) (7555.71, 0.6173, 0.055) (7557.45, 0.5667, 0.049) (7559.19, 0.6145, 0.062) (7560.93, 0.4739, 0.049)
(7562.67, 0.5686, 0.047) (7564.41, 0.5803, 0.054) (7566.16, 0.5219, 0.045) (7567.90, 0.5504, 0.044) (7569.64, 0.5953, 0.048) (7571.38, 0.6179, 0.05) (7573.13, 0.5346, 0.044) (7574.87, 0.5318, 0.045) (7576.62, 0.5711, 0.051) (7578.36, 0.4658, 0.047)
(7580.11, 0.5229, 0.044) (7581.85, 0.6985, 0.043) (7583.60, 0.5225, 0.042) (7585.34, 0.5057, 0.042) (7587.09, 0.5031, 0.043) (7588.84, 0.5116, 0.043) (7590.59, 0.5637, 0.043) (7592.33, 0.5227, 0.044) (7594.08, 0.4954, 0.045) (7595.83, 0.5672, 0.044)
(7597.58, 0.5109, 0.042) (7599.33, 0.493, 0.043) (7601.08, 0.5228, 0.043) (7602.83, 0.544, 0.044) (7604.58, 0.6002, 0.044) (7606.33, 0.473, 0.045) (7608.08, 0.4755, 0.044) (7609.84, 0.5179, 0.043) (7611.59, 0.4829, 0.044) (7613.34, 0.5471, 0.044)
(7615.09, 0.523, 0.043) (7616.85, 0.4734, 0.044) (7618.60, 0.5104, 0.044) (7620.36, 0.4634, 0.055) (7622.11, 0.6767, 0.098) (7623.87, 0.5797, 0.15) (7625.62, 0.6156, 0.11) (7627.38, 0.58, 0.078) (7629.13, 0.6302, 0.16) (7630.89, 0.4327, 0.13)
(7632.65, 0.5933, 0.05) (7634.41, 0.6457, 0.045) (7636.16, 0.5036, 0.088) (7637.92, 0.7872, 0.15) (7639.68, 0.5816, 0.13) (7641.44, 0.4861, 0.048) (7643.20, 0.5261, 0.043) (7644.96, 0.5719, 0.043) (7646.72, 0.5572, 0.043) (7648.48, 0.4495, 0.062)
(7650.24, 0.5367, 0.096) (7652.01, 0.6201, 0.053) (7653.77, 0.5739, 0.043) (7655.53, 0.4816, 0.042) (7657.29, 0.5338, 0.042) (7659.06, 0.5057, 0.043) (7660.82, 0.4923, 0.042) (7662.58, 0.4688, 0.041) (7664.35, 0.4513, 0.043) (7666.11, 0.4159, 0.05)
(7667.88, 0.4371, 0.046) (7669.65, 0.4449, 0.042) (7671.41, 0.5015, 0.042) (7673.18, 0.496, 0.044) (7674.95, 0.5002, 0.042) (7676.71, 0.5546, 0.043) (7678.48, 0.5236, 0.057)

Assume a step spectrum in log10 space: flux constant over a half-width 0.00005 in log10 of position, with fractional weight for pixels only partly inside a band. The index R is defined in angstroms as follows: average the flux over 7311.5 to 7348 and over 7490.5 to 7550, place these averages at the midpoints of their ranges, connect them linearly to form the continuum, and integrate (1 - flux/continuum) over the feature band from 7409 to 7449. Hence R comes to 3.0 angstroms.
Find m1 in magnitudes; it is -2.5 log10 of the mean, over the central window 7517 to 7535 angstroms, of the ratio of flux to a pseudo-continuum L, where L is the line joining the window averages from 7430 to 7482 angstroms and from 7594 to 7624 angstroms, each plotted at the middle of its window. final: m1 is -0.11 mag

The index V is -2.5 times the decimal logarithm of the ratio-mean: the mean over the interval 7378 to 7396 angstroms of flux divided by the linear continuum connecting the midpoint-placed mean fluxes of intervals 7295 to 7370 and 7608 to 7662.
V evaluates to 0.02 mag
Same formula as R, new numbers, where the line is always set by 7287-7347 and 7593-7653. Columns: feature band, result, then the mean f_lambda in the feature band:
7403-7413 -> 0.6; 0.517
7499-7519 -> -2.7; 0.62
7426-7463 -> -0.2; 0.55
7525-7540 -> -1.8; 0.612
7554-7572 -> -0.5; 0.563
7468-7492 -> 0.5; 0.536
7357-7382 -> -0.6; 0.561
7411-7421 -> 0.4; 0.527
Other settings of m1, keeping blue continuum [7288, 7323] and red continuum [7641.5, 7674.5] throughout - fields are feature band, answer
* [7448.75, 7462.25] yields -0.09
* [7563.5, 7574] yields -0.11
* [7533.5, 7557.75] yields -0.13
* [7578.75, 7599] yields -0.05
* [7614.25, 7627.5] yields -0.09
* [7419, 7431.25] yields 0.00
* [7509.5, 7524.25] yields -0.18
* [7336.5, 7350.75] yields -0.07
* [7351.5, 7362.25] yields -0.05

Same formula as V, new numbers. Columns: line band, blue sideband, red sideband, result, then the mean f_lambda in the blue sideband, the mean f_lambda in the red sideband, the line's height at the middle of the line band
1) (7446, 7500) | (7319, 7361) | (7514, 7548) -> 0.08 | 0.56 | 0.602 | 0.589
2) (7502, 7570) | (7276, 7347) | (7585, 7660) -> -0.09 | 0.543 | 0.542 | 0.542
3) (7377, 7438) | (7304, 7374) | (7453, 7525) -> 0.05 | 0.556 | 0.57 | 0.562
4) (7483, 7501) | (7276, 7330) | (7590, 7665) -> -0.01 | 0.538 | 0.539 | 0.538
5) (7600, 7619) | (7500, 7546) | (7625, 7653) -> 0.12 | 0.602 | 0.569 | 0.578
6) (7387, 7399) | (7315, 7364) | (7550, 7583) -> 0.07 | 0.56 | 0.561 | 0.56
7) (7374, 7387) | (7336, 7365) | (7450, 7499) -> -0.02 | 0.561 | 0.546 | 0.558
